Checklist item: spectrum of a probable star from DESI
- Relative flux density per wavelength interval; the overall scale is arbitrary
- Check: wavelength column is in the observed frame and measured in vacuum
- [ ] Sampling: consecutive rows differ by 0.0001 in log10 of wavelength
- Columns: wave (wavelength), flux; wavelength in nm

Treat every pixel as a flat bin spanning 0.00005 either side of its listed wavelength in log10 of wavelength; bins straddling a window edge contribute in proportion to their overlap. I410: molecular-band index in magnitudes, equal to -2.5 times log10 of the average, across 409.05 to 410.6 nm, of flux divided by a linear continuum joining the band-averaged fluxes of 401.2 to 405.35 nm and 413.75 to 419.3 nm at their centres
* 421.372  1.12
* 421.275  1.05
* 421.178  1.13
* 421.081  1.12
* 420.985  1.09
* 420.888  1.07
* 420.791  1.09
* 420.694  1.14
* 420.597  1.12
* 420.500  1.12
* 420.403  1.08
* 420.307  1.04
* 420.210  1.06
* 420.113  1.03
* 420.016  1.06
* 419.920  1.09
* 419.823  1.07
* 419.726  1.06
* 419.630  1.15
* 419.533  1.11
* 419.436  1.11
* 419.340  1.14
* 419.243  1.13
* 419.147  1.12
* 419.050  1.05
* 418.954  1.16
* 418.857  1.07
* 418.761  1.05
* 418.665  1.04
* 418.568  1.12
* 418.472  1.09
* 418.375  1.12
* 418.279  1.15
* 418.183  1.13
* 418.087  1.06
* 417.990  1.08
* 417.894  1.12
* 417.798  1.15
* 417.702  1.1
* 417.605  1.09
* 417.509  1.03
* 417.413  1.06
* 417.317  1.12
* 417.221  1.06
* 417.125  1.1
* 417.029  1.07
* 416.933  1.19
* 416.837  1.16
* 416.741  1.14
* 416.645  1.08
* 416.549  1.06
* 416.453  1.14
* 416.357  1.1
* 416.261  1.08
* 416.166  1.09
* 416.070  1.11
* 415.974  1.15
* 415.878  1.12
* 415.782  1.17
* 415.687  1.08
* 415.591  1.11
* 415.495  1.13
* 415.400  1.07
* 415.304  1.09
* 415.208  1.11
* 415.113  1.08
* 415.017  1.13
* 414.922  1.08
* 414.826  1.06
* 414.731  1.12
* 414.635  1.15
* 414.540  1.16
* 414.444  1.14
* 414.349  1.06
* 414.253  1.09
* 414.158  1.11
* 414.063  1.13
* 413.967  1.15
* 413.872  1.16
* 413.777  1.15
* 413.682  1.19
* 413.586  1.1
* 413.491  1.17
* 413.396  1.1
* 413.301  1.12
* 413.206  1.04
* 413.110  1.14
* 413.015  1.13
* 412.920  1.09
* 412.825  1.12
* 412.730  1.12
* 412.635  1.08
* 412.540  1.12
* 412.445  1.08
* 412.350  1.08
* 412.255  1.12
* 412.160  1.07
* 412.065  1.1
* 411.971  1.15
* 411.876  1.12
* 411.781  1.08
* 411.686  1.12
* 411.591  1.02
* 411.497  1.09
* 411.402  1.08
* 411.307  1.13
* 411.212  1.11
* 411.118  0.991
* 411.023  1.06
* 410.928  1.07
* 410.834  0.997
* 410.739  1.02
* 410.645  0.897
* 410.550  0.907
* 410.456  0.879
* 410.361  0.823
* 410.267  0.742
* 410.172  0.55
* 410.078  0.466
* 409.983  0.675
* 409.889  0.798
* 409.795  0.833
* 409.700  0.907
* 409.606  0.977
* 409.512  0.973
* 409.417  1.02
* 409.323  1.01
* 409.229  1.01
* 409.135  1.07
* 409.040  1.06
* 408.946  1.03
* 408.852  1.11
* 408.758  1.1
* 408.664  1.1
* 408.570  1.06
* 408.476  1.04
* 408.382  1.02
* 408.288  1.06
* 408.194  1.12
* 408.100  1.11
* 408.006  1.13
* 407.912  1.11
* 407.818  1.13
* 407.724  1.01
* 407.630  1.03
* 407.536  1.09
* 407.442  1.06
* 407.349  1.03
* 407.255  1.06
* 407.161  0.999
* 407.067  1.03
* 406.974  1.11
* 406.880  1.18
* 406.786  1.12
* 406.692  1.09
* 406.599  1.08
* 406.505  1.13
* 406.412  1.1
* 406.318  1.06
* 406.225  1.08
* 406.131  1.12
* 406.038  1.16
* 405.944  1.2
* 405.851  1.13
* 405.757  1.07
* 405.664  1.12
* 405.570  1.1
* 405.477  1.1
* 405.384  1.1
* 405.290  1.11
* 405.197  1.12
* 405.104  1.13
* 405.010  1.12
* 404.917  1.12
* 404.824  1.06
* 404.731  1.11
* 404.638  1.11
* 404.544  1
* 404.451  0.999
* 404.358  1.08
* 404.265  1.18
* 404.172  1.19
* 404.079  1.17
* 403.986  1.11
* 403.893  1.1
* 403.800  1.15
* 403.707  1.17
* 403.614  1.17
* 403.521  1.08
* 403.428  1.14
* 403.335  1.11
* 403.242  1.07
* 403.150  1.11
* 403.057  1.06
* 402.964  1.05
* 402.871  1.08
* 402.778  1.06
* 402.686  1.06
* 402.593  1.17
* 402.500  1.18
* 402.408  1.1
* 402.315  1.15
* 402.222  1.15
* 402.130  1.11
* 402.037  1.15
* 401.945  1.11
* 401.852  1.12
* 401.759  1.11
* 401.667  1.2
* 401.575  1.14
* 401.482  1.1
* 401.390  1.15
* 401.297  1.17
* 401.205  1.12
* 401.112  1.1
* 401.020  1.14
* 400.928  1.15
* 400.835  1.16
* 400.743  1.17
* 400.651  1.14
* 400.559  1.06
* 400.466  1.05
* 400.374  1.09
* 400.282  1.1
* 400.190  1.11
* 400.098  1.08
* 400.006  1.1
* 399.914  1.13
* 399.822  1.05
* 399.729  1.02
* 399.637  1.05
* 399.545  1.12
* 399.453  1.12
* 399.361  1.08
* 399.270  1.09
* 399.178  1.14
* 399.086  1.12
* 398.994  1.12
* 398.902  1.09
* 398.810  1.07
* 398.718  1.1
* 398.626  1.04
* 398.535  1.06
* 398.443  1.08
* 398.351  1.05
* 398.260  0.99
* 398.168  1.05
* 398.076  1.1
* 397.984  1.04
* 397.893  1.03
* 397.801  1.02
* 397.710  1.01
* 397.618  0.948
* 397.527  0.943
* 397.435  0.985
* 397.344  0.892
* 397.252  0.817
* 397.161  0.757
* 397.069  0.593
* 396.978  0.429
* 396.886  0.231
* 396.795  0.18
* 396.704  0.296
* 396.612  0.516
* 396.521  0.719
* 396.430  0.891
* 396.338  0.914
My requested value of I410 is 0.28 mag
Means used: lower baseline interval 1.12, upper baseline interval 1.11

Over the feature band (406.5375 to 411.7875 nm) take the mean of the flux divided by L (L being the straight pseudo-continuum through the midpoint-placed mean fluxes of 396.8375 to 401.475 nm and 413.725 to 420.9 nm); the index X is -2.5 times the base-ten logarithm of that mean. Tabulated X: 0.06 mag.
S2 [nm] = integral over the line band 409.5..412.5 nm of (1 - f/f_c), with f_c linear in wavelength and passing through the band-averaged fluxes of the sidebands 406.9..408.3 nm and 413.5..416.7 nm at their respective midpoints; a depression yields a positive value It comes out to 0.35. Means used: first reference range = 1.07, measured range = 0.967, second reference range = 1.11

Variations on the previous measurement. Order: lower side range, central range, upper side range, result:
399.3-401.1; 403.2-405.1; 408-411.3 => -0.125 nm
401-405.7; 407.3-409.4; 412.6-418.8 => 0.087 nm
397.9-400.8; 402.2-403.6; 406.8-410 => -0.053 nm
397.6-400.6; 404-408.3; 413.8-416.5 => -0.035 nm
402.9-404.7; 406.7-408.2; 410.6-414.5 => 0.028 nm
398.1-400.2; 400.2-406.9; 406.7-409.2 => -0.235 nm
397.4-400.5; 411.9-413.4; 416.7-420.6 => -0.023 nm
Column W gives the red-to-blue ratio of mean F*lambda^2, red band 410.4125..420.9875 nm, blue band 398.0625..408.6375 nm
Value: 1.1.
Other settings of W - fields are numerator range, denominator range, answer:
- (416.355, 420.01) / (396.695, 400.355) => 1.26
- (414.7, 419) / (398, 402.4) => 1.08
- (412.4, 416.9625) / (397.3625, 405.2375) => 1.09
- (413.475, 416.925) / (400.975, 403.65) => 1.06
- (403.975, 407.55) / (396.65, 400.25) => 1.20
